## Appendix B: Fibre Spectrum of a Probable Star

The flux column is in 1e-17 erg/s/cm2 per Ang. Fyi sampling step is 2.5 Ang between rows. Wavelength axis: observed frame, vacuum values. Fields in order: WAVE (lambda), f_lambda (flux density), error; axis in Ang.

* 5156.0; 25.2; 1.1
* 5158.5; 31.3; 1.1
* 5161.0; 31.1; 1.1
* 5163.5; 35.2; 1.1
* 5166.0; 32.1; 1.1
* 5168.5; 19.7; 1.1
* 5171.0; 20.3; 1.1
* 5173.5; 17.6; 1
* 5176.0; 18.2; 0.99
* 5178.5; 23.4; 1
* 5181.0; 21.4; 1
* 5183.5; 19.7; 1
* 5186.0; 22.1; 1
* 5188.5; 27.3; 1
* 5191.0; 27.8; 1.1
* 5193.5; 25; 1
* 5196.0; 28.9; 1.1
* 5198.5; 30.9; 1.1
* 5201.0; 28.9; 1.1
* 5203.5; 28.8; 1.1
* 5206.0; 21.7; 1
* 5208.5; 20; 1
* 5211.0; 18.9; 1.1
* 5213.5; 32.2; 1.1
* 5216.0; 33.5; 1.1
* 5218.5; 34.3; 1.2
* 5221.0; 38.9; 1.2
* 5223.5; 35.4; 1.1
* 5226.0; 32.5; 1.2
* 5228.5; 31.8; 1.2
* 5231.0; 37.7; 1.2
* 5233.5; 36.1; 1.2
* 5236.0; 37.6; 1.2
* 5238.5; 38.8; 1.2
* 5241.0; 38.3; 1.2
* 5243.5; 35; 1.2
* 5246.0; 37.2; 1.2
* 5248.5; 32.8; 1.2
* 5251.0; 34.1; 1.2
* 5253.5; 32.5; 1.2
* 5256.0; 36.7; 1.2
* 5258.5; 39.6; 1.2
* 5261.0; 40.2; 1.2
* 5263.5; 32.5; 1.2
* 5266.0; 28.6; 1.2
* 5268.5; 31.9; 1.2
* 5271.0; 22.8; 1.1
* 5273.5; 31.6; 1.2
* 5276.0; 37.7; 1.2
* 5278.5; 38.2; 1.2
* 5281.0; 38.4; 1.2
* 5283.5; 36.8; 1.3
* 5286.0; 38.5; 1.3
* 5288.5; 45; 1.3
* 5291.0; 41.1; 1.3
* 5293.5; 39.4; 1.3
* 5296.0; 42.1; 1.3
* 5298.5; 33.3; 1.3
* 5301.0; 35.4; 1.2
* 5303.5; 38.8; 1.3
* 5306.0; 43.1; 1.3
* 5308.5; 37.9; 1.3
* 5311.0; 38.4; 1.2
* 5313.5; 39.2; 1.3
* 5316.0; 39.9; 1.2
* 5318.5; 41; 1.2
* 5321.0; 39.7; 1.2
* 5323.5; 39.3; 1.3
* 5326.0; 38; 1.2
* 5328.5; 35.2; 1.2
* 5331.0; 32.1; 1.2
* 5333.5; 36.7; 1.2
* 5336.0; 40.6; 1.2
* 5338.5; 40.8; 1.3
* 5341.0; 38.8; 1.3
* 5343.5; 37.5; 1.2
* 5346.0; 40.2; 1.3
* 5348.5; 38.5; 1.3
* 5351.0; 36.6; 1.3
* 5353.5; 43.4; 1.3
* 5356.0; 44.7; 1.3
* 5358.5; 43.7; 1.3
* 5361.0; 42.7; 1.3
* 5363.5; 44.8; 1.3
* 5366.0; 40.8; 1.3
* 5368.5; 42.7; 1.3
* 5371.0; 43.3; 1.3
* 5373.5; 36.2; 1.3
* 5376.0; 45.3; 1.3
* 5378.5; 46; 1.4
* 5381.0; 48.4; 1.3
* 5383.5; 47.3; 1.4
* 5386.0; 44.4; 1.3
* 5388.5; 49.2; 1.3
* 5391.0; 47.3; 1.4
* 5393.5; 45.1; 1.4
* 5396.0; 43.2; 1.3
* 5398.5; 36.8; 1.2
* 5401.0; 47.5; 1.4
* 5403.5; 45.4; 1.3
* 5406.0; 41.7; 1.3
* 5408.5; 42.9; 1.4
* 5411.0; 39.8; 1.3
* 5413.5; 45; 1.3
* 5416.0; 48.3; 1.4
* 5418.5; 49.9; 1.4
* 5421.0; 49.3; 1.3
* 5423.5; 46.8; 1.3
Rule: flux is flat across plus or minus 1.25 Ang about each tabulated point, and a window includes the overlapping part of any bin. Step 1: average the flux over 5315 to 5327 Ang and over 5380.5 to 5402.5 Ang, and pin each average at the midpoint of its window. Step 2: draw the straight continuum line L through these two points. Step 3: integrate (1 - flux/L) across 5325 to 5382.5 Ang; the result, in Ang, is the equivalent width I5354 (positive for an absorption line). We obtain 2.11 Ang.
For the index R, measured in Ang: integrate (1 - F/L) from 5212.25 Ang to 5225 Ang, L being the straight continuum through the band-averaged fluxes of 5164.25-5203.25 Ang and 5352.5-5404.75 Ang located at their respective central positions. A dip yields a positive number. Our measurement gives -3.09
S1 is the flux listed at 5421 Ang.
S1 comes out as 49.3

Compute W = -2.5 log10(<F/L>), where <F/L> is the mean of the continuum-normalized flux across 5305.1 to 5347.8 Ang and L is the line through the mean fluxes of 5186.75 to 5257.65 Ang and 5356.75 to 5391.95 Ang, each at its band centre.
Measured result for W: 0.048 mag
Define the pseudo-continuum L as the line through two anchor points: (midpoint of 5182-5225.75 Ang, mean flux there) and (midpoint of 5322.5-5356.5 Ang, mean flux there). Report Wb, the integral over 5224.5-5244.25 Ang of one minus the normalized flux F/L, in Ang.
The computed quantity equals -3.7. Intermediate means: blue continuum 28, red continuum 38.6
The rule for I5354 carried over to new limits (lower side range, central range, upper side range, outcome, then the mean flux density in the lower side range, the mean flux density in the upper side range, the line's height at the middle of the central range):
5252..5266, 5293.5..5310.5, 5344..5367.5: -0.1 Ang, 35.6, 41.6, 38.2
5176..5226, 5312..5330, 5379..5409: -0.3 Ang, 27.2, 45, 38.3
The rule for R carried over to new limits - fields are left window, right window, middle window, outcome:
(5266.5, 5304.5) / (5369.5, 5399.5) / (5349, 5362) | 0.0 Ang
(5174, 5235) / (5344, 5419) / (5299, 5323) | -1.1 Ang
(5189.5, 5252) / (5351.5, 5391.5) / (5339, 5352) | 1.1 Ang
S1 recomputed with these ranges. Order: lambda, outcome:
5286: 38.5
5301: 35.4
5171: 20.3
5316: 39.9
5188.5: 27.3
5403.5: 45.4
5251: 34.1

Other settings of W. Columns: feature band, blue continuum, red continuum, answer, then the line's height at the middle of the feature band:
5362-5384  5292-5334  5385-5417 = -0.03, 42.4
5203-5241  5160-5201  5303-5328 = -0.09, 29.5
